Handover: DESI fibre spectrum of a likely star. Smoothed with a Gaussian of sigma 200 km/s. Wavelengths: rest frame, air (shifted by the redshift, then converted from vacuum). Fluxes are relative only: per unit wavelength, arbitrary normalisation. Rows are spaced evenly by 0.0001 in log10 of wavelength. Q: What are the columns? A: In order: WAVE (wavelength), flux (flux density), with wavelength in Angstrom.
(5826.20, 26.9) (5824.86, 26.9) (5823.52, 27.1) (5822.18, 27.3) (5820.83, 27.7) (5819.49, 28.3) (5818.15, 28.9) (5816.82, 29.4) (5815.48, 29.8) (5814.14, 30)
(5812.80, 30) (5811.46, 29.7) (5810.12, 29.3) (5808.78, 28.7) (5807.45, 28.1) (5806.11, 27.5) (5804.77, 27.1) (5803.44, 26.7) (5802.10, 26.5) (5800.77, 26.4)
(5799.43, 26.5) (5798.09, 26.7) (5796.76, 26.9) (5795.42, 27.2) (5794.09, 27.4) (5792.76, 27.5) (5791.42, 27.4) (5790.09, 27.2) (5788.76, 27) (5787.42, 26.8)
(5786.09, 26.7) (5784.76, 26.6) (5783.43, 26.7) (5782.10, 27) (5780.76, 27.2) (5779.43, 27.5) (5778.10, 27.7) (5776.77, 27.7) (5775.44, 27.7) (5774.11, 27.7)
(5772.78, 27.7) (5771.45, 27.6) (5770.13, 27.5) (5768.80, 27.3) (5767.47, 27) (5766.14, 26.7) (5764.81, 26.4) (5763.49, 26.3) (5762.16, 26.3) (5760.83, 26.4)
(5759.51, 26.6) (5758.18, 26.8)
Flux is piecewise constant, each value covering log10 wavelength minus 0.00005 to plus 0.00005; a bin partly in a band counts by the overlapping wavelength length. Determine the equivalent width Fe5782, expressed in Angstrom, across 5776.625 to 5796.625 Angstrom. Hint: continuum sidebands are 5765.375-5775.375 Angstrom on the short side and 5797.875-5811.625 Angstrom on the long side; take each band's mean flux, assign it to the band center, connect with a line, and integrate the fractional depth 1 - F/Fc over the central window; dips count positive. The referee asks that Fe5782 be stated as 0.2 Angstrom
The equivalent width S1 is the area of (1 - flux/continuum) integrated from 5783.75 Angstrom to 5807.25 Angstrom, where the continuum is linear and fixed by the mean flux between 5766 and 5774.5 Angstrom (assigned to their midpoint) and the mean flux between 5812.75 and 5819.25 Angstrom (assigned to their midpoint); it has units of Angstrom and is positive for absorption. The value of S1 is 1.3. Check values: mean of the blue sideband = 27.4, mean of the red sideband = 29.5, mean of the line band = 27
